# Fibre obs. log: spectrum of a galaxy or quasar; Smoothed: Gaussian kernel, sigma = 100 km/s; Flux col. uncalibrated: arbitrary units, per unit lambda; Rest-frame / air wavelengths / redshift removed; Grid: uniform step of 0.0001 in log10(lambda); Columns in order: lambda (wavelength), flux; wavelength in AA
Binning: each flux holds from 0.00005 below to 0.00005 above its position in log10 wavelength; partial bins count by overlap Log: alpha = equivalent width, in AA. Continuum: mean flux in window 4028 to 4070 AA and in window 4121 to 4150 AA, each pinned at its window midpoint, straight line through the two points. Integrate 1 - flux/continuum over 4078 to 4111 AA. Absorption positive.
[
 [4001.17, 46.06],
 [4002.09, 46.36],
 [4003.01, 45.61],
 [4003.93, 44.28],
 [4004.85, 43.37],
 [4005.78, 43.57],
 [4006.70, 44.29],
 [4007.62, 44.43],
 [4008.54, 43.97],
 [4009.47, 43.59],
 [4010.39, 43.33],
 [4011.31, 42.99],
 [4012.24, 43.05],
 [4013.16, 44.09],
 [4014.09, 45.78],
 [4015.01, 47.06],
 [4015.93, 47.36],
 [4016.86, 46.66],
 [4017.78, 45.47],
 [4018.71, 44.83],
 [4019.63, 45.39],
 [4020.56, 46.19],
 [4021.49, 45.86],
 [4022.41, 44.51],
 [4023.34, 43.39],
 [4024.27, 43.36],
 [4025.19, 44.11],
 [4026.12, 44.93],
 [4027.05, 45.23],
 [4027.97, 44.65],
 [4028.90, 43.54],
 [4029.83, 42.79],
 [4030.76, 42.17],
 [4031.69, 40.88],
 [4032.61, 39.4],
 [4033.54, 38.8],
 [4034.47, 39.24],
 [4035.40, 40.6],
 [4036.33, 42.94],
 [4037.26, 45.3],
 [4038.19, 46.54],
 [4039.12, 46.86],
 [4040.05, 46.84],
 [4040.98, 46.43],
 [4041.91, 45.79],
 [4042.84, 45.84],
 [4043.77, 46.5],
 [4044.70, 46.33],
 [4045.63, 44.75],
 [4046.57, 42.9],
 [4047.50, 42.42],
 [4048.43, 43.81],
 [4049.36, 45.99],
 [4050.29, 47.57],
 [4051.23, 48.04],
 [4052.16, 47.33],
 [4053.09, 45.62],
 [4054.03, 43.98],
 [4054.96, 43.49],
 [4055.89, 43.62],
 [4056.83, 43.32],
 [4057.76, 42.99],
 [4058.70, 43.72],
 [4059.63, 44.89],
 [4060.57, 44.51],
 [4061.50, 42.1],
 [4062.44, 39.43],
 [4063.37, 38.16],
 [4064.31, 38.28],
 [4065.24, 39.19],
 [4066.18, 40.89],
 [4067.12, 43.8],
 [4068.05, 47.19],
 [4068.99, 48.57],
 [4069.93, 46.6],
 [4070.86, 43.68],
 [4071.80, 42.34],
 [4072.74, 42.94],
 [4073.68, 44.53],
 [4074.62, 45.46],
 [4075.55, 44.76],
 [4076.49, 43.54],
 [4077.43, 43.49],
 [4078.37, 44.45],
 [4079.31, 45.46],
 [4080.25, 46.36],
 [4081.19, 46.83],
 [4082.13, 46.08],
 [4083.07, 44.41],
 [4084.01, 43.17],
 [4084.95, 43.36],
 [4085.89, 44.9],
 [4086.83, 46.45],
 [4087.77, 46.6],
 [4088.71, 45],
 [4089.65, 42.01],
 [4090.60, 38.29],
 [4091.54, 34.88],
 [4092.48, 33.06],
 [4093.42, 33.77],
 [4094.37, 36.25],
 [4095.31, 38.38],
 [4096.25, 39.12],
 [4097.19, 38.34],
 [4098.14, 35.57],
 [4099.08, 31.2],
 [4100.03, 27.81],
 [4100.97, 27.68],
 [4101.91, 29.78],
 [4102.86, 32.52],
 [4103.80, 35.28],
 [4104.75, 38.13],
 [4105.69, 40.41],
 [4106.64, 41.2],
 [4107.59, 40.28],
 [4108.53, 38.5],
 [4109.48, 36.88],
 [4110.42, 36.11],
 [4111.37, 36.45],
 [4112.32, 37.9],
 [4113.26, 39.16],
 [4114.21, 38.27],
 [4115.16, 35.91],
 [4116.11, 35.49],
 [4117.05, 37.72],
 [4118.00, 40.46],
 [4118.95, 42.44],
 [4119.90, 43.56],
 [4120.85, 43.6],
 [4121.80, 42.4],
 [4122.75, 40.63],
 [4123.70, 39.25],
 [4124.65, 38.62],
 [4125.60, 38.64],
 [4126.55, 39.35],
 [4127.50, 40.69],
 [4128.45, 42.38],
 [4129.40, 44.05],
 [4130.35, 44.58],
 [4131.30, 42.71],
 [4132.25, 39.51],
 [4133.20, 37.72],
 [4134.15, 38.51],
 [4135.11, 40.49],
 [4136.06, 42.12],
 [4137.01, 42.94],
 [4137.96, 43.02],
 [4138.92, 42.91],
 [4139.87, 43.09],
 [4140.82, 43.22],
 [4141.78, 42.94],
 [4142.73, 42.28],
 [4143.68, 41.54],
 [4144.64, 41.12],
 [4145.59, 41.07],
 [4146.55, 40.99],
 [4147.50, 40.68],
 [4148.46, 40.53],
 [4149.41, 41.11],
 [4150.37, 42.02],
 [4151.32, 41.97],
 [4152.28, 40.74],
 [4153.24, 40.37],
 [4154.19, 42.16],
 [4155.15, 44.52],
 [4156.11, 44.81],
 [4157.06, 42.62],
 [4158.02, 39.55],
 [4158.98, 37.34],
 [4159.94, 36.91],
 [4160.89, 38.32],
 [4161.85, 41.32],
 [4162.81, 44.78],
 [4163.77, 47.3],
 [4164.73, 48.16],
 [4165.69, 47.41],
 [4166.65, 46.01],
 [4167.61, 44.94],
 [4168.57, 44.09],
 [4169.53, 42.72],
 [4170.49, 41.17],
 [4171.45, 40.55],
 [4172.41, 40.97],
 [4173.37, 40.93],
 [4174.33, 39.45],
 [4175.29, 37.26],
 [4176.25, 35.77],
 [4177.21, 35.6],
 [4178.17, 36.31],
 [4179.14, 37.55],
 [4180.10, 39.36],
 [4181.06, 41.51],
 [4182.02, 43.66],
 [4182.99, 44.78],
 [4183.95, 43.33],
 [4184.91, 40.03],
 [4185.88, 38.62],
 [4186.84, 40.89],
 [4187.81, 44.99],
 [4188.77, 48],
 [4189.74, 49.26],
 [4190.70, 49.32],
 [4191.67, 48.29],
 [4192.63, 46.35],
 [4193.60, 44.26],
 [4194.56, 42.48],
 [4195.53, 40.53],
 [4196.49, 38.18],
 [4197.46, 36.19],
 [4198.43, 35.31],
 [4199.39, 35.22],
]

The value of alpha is 2.67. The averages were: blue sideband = 43.8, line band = 39.1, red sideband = 41.3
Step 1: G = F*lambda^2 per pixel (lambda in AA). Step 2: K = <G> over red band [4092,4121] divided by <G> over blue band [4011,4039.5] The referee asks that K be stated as 0.87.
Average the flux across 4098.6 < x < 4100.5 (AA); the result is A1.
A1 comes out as 29.5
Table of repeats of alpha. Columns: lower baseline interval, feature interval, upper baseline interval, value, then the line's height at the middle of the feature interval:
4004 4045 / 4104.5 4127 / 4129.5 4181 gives 1.63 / 42.3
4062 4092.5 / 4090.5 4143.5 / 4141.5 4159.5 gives 4.47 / 42.3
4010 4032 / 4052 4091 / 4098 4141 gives -2.08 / 41.6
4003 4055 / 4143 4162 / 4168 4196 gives 0.67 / 42.5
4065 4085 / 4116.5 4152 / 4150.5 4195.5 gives 1.48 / 43.2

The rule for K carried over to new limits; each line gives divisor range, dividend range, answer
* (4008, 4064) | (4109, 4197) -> 0.99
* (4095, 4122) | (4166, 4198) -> 1.17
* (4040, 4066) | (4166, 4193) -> 1.02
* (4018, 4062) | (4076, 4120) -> 0.91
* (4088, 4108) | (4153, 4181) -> 1.18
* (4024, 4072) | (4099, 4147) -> 0.93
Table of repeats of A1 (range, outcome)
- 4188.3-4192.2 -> 48.7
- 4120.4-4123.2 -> 42.2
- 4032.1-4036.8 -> 40.2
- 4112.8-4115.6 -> 37.7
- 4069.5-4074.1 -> 44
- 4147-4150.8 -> 41.1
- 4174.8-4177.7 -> 36.3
